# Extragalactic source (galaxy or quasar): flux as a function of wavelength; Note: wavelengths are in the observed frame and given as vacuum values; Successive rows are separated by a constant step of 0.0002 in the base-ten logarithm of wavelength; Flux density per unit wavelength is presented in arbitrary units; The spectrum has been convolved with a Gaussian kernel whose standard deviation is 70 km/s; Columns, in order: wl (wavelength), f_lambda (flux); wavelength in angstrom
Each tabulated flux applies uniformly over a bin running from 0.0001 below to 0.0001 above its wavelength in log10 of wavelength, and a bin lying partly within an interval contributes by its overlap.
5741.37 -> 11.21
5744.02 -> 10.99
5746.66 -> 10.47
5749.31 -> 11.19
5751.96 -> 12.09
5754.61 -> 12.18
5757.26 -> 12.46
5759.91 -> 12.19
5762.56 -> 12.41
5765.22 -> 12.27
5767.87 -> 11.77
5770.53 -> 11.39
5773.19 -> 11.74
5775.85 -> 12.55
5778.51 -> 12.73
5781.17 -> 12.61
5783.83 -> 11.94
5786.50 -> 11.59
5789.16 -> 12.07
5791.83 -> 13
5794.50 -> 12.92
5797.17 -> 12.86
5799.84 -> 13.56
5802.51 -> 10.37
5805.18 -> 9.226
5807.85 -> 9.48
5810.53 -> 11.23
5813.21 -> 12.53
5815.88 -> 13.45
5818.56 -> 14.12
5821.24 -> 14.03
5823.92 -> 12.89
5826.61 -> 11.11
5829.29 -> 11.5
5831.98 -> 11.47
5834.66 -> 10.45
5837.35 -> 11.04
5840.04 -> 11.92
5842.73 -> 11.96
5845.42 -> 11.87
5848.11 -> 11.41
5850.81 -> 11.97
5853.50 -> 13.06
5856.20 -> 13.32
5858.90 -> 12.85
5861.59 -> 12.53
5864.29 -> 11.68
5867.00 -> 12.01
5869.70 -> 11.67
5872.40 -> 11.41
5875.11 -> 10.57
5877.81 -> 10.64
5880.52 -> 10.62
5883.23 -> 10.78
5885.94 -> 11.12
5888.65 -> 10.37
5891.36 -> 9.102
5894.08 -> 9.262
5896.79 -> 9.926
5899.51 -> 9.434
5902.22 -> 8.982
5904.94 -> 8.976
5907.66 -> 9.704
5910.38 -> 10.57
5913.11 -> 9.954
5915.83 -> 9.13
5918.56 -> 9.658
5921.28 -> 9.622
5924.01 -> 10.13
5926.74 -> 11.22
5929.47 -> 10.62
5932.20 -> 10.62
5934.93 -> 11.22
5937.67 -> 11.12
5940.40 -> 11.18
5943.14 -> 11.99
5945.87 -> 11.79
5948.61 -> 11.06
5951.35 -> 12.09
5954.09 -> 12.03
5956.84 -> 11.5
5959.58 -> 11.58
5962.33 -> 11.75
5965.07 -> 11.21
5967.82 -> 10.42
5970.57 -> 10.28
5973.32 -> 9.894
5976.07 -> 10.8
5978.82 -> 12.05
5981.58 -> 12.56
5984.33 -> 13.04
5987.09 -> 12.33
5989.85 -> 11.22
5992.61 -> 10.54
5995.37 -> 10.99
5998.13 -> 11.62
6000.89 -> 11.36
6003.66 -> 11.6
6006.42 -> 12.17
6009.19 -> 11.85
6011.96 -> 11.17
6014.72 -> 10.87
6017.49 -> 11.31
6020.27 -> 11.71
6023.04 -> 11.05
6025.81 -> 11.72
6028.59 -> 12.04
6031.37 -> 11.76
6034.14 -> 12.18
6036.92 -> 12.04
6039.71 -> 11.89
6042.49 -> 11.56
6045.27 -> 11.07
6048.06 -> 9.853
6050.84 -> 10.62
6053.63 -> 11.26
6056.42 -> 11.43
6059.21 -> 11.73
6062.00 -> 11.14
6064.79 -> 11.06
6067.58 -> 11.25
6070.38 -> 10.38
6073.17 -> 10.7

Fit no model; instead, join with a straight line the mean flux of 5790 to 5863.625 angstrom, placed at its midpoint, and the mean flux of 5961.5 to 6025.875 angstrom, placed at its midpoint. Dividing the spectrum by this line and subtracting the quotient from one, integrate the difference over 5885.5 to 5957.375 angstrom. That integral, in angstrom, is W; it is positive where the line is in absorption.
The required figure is 7.6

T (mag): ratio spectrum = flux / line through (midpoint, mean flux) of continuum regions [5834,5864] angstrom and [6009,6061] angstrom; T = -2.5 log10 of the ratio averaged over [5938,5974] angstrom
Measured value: 0.04 mag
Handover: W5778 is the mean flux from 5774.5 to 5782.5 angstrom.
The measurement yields 12.6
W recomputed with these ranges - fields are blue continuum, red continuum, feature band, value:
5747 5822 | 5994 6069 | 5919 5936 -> 1.7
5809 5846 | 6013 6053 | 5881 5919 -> 6.6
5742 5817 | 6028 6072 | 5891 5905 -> 2.8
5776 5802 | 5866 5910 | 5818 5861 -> -3.0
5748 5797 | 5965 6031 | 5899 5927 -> 4.8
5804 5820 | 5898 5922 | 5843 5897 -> -4.6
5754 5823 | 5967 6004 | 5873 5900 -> 3.5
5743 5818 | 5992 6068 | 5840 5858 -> -0.7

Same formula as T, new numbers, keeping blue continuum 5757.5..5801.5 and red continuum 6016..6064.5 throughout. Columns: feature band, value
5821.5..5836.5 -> 0.047 mag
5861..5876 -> 0.037 mag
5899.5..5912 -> 0.238 mag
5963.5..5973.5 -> 0.110 mag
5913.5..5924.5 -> 0.225 mag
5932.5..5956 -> 0.023 mag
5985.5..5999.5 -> 0.022 mag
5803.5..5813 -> 0.188 mag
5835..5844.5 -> 0.056 mag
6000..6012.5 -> -0.012 mag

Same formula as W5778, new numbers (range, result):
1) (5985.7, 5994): 11.4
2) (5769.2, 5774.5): 11.6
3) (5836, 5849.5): 11.6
